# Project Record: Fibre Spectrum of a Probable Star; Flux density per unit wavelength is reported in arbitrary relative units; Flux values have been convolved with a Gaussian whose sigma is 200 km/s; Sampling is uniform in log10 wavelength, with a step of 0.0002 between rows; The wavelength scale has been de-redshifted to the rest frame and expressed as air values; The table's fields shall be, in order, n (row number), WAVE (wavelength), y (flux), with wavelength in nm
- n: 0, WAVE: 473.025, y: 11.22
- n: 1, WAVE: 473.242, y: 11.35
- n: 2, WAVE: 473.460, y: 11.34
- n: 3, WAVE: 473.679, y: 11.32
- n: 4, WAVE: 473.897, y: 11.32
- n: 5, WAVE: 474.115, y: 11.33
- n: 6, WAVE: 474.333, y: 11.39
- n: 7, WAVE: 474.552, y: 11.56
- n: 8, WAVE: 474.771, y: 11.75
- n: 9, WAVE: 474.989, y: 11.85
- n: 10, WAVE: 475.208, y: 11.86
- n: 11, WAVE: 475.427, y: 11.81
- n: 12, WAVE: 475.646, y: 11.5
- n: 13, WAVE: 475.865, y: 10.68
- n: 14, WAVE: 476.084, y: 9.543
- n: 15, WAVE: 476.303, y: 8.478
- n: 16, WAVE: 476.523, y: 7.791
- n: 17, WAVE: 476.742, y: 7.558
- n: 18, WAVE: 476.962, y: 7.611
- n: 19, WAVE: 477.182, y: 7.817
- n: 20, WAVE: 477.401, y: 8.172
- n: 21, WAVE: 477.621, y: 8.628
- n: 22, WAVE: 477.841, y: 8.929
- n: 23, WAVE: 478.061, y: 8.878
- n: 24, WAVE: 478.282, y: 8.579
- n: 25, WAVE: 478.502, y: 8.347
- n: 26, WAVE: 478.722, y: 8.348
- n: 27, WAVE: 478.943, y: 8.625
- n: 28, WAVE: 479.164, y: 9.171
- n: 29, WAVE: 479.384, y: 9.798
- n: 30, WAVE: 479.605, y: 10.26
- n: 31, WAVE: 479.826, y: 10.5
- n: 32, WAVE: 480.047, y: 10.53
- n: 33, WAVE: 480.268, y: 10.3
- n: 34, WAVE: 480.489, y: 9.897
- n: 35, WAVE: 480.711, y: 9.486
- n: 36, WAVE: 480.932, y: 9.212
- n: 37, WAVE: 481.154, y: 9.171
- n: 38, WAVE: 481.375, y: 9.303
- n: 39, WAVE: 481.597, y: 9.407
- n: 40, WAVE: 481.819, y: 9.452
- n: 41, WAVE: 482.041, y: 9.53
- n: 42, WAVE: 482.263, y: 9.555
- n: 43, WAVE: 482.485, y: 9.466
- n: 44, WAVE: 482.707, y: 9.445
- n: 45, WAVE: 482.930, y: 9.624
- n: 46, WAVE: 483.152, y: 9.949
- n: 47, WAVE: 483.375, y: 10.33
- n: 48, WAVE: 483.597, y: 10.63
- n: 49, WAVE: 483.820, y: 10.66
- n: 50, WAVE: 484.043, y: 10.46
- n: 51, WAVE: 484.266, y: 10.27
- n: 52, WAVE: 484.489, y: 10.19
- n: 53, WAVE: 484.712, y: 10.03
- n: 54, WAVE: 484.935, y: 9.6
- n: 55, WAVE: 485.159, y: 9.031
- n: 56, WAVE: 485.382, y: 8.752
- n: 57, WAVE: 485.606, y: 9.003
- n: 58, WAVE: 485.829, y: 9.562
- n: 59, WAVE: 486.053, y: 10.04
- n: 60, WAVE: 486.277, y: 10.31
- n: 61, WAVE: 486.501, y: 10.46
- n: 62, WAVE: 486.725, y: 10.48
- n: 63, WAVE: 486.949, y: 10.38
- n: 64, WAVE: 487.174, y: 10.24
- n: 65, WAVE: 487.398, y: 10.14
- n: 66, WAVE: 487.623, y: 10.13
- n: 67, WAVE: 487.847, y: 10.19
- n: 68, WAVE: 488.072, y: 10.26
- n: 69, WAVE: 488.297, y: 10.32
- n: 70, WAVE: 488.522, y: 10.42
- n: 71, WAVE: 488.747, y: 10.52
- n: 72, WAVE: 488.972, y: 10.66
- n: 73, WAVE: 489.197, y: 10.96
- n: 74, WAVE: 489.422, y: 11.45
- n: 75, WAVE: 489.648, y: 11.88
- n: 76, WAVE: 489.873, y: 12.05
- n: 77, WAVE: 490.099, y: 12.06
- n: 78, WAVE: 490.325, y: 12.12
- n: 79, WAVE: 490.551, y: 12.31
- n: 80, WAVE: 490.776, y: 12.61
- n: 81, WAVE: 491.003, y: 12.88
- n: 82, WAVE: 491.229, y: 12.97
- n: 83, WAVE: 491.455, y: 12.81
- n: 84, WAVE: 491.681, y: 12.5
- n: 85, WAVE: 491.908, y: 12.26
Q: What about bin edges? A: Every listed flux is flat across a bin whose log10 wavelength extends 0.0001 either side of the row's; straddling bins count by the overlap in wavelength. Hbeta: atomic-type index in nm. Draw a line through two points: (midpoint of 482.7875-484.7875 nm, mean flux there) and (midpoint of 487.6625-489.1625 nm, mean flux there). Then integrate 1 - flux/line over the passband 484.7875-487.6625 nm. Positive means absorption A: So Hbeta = 0.13 nm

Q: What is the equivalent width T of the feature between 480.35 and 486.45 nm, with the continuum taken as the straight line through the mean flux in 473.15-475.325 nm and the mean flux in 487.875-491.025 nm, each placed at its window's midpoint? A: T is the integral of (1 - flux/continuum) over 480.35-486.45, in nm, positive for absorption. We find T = 0.91 nm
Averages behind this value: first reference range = 11.5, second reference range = 11.4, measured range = 9.73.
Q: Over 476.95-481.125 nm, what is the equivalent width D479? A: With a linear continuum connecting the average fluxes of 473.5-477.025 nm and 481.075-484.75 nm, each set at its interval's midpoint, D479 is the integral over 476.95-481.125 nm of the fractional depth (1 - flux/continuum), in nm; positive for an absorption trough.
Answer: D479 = 0.42 nm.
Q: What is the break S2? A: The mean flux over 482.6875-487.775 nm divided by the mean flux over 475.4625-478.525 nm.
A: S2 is 1.1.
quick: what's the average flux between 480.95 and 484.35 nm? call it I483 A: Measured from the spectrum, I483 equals 9.8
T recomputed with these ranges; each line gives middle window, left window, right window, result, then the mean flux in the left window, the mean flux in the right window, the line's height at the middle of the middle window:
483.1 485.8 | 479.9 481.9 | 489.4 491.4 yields 0.19 nm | 9.66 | 12.3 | 10.6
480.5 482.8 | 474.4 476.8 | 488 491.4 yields 0.32 nm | 10.5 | 11.6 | 11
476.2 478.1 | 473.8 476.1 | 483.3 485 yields 0.50 nm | 11.4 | 10.3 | 11.1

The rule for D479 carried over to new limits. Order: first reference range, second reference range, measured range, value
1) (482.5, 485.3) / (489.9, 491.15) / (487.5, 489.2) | 0.18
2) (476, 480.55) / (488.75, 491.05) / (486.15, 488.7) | 0.20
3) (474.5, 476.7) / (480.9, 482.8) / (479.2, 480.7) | -0.06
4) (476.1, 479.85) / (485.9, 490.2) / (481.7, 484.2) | -0.07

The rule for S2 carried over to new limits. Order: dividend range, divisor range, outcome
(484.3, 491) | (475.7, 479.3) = 1.23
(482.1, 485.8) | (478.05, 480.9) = 1.04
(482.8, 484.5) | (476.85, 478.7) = 1.23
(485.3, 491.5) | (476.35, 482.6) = 1.20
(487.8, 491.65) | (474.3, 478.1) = 1.19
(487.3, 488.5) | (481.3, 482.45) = 1.08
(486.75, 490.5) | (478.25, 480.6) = 1.14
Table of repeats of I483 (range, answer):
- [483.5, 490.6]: 10.5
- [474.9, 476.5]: 10.6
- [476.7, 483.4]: 9.23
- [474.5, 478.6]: 9.52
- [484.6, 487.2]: 9.81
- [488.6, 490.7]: 11.6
